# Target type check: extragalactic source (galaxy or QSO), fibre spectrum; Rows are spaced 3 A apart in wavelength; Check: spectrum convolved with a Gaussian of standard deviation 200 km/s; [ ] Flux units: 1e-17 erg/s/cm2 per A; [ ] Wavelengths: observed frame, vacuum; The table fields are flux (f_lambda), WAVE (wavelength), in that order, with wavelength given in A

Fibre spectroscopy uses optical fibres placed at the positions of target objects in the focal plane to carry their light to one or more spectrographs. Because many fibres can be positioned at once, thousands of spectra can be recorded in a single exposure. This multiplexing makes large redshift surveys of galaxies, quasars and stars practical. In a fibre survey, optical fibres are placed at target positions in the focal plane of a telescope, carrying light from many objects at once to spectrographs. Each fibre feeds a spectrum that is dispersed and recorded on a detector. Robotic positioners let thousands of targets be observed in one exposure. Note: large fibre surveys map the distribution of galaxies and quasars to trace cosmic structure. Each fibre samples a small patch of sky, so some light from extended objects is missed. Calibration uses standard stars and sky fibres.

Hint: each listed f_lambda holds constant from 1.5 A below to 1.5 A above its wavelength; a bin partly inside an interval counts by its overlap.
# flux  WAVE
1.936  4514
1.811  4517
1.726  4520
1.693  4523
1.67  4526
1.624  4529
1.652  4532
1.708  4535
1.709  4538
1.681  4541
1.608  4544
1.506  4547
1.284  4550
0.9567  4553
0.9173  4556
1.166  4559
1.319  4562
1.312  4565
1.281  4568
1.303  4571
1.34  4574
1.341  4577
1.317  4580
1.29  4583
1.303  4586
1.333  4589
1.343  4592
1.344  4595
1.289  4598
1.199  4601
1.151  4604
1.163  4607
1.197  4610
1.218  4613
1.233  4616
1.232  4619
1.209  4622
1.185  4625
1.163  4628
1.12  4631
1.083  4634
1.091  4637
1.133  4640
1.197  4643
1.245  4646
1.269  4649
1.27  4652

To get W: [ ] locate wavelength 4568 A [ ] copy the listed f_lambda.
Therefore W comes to 1.281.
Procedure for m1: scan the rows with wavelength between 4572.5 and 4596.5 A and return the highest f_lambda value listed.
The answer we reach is 1.344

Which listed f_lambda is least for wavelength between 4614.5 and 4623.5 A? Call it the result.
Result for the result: 1.209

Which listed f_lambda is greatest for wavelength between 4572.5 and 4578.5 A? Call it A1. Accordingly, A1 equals 1.341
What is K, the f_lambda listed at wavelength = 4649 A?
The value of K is 1.269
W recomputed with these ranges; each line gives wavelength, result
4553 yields 0.9567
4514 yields 1.936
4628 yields 1.163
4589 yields 1.333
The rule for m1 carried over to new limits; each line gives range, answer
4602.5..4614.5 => 1.218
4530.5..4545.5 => 1.709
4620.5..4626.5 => 1.209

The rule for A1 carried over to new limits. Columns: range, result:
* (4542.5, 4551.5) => 1.608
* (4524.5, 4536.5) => 1.708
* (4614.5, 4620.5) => 1.233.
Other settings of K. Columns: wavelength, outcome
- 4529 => 1.624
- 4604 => 1.151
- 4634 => 1.083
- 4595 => 1.344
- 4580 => 1.317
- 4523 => 1.693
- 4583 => 1.29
